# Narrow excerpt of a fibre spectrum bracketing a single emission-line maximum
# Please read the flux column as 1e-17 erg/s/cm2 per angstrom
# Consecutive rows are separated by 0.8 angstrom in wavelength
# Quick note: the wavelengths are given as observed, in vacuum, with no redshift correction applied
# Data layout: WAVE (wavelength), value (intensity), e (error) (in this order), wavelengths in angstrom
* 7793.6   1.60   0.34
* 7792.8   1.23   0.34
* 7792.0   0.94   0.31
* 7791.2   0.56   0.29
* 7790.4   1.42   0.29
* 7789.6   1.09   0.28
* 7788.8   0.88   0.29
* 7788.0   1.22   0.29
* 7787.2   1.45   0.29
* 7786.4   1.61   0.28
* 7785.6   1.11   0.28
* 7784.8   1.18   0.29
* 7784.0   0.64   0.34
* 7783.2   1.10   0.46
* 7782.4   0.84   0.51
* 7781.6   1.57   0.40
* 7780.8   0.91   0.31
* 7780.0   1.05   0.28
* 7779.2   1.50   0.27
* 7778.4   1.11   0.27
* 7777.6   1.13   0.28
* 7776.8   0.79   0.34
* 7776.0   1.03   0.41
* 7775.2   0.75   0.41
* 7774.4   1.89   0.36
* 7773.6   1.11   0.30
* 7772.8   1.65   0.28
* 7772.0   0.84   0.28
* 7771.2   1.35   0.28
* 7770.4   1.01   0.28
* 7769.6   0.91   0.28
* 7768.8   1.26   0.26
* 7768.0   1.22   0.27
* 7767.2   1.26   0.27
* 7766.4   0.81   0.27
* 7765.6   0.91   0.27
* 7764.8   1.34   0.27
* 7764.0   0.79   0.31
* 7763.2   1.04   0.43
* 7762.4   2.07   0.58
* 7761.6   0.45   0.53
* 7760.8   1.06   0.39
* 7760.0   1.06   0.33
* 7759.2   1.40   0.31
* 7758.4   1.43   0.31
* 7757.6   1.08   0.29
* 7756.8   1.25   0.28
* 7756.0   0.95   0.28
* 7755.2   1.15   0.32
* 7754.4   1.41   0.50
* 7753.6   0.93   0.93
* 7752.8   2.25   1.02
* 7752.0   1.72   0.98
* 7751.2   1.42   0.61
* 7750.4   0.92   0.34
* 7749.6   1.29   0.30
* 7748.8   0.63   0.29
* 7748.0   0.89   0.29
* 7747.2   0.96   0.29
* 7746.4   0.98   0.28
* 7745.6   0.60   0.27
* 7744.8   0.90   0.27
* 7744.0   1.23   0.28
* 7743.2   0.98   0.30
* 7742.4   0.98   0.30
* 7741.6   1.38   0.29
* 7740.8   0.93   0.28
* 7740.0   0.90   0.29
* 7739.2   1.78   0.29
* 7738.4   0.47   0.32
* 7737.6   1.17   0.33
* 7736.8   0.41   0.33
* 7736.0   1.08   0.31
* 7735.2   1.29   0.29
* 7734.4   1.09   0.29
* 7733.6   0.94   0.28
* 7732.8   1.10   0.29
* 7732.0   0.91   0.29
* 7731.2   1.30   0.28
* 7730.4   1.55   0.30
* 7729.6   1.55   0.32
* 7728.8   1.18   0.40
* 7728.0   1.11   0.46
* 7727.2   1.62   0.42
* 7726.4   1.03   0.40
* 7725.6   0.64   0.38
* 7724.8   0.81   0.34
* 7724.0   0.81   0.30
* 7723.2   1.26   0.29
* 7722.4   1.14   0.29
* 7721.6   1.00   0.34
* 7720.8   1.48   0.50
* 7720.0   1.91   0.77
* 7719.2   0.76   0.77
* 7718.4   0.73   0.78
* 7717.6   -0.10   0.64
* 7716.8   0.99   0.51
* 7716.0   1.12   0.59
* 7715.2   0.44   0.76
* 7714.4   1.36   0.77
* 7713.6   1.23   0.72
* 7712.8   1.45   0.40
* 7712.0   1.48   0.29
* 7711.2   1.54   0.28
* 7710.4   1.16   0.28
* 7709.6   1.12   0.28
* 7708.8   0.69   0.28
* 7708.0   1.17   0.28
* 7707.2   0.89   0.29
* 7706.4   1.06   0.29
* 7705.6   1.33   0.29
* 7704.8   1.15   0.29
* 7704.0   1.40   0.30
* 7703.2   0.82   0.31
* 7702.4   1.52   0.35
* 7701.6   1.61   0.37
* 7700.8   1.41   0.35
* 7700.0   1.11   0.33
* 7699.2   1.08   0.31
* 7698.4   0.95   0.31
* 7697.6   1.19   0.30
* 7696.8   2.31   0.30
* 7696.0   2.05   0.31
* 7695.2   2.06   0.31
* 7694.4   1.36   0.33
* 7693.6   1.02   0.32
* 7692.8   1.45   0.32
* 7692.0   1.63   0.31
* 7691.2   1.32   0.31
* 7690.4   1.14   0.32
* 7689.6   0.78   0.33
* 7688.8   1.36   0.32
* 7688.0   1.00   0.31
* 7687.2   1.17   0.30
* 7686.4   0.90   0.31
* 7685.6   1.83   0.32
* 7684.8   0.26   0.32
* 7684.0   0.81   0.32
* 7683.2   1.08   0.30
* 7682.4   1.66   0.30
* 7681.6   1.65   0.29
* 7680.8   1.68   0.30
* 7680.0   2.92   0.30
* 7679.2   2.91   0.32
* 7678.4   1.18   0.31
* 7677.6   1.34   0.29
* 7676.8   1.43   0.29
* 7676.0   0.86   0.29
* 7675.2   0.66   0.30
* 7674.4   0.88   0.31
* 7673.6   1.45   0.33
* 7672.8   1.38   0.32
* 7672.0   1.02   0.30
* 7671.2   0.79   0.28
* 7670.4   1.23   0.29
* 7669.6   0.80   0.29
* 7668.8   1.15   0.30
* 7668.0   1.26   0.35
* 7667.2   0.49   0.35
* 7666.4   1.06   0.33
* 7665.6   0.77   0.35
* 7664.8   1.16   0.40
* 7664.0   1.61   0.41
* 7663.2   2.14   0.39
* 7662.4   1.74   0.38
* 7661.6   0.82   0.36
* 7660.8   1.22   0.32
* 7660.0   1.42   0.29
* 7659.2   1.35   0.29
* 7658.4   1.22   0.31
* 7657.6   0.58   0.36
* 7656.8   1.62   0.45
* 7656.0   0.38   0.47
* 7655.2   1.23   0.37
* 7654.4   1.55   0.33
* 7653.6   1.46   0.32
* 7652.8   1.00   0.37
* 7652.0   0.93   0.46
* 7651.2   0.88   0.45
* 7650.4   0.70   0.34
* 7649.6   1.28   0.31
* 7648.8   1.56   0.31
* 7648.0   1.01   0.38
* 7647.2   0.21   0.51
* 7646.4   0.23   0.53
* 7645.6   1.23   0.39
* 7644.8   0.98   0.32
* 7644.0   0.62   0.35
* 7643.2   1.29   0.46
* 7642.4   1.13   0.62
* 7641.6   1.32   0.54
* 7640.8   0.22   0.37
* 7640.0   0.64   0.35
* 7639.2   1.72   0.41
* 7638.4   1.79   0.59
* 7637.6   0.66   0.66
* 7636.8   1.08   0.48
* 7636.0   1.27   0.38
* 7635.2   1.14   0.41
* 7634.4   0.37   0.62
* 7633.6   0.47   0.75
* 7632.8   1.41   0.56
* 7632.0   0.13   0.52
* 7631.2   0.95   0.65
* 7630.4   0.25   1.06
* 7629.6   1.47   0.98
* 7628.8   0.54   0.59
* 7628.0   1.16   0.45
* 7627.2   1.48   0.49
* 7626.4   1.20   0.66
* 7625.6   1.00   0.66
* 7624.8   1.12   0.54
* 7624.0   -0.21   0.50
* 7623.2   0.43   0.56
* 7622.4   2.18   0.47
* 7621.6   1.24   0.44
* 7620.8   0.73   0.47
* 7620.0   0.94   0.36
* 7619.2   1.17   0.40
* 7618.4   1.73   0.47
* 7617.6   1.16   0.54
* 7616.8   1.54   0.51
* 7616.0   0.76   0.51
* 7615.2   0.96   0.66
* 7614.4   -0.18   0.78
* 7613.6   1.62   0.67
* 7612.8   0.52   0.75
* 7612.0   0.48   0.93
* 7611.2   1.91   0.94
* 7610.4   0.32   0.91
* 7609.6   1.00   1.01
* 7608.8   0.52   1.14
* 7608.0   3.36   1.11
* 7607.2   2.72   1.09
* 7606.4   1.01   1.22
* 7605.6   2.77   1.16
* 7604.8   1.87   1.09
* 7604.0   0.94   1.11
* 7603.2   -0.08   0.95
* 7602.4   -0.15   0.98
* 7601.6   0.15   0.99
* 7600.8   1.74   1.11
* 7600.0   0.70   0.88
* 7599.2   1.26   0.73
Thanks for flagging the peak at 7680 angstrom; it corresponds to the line [S II]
